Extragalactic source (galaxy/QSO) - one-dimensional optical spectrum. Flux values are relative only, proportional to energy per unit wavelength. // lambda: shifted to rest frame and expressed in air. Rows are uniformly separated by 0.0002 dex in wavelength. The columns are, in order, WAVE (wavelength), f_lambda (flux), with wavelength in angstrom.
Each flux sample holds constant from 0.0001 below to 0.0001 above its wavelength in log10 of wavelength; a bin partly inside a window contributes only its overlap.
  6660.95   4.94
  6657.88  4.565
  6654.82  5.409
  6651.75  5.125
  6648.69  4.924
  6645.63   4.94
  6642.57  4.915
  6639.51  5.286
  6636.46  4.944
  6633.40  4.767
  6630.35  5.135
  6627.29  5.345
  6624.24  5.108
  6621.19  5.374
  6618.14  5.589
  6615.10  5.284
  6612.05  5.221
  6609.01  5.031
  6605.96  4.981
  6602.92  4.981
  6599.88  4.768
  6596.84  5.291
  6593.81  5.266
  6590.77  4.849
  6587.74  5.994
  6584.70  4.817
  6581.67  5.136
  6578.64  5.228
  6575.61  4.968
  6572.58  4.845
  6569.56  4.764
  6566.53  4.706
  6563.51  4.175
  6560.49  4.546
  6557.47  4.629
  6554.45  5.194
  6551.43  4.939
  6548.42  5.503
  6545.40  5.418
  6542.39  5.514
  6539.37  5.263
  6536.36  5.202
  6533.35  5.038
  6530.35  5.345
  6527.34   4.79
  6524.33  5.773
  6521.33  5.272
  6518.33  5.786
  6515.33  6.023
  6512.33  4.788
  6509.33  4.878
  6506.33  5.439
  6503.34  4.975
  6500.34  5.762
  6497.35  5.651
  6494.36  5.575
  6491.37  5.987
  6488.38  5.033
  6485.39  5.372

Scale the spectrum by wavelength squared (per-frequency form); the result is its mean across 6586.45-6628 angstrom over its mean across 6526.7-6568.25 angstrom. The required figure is 1.06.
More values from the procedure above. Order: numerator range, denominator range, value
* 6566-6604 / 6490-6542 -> 0.96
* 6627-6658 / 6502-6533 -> 0.99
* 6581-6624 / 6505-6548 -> 1.00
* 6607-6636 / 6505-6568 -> 1.03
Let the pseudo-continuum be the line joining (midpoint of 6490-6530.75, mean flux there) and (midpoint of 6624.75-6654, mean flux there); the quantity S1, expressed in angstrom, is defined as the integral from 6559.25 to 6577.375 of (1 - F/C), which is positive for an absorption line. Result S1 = 2.0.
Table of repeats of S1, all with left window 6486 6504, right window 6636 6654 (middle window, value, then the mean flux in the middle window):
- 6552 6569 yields 2.04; 4.67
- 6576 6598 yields 0.06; 5.21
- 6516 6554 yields 0.40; 5.33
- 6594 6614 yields 0.41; 5.07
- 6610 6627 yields -0.61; 5.31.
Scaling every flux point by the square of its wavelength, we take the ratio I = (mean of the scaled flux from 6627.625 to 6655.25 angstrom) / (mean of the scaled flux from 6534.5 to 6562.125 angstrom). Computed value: 1.0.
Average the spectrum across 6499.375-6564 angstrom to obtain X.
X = 5.2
